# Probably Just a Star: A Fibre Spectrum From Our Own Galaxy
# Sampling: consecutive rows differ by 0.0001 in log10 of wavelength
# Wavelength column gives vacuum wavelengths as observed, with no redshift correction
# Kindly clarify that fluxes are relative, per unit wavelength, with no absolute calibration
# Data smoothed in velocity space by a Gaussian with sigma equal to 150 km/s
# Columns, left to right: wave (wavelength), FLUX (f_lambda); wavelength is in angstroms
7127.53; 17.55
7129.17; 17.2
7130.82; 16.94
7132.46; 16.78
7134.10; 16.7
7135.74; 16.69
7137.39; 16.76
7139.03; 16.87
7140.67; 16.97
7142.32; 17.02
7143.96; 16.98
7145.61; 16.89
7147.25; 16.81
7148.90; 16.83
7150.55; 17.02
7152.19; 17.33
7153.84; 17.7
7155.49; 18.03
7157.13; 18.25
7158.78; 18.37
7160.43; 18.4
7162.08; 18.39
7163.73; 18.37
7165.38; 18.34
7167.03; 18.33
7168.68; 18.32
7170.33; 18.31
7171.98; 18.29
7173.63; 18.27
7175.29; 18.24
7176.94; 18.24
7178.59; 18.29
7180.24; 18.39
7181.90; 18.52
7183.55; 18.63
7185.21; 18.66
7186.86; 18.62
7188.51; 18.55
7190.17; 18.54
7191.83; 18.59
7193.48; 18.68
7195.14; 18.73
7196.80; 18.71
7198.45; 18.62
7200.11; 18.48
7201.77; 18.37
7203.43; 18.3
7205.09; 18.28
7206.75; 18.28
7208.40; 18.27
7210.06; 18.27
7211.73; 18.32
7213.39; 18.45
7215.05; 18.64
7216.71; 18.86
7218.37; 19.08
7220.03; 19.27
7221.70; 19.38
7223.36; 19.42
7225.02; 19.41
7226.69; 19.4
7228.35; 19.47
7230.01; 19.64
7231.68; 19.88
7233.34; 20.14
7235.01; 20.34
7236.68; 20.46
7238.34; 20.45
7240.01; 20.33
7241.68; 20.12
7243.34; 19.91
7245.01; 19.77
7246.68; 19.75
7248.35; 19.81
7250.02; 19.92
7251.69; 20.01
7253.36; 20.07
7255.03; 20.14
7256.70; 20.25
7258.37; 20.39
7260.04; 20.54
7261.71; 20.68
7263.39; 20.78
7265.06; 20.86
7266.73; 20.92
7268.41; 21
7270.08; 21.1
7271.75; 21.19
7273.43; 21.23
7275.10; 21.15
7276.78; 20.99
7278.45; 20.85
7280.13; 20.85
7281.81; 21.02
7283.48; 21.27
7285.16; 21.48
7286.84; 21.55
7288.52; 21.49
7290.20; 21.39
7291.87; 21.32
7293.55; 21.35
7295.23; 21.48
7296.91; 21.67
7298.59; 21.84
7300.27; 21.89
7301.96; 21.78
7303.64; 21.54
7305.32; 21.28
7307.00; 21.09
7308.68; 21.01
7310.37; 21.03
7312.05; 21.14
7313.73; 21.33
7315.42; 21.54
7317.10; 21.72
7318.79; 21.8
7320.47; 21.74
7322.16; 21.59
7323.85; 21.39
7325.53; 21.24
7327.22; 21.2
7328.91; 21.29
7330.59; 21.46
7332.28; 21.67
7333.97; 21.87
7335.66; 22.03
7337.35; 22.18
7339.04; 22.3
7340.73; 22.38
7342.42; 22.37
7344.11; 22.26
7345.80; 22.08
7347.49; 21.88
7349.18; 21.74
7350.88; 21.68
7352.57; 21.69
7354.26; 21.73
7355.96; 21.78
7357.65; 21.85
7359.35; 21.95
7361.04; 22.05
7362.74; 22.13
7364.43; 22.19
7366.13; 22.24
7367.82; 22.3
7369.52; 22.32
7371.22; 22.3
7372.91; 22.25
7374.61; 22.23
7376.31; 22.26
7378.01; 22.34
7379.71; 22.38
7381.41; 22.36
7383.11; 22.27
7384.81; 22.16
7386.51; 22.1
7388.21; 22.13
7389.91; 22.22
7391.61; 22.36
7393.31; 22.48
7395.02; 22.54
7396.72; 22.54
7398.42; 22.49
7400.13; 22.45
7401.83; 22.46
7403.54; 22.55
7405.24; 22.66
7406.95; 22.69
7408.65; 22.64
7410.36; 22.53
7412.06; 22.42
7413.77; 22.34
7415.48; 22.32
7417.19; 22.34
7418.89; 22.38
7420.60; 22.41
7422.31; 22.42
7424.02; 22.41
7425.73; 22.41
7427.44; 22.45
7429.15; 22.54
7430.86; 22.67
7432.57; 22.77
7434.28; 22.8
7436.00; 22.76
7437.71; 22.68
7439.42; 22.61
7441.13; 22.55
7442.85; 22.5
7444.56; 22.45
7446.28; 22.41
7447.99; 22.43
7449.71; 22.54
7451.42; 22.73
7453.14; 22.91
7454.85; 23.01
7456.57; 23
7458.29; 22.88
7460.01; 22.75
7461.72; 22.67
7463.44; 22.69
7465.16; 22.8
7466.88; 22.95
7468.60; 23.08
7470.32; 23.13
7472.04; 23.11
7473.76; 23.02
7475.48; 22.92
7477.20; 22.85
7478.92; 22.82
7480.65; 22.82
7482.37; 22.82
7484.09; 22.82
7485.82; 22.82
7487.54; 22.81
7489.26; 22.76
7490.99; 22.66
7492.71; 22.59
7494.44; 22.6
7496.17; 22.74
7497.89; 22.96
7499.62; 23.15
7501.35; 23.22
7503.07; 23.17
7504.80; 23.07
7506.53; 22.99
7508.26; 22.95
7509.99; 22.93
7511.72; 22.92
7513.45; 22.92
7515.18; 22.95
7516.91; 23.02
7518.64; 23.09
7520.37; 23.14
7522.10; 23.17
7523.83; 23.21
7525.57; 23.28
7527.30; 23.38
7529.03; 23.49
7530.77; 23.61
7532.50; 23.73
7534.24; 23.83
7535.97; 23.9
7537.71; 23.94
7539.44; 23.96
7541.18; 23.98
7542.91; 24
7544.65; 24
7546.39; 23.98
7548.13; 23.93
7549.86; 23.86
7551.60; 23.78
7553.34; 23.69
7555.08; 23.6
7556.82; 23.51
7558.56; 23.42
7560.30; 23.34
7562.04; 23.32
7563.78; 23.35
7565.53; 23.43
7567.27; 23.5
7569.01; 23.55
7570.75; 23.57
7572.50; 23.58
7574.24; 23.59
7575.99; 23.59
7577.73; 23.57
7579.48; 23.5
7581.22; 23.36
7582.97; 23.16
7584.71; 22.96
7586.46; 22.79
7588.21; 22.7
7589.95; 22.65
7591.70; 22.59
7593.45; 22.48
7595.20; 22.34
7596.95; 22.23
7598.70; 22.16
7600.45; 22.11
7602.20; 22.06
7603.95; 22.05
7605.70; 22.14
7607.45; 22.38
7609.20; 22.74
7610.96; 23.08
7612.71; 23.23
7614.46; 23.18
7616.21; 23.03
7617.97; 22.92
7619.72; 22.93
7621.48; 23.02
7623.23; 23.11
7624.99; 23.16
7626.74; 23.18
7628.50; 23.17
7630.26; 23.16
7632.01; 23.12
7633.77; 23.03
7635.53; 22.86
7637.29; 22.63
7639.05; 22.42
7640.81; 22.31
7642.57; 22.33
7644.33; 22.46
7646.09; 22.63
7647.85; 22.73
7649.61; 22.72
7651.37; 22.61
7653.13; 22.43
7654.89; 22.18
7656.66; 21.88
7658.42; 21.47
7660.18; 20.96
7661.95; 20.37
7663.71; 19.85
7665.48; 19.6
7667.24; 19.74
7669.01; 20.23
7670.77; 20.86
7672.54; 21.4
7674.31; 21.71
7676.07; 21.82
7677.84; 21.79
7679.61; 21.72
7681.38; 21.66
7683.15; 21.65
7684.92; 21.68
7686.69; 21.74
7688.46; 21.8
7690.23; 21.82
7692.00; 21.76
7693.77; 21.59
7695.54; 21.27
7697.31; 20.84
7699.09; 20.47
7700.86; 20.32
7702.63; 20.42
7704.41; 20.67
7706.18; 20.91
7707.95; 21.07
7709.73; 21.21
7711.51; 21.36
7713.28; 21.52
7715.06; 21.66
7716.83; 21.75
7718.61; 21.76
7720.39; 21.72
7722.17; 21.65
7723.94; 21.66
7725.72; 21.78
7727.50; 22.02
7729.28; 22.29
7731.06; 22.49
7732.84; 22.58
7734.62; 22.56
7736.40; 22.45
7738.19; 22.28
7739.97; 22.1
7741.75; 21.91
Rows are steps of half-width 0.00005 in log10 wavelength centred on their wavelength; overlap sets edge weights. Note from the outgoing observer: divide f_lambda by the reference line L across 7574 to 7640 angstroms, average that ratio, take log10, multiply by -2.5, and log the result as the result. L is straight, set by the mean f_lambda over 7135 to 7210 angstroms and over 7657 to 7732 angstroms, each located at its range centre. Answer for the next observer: -0.10 mag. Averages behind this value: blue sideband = 18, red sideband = 21.3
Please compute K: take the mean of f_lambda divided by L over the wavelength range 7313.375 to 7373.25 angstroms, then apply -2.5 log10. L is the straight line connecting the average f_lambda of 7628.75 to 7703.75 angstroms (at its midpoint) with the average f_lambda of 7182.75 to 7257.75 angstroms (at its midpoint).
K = -0.10 mag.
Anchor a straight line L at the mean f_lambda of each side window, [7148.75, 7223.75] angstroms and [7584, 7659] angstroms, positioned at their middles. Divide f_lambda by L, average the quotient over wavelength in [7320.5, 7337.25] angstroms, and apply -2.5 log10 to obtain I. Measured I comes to -0.09 mag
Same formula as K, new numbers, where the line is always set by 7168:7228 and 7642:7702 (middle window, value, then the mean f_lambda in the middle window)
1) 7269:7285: -0.109 mag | 21.1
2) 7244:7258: -0.058 mag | 20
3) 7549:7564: -0.136 mag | 23.5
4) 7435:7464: -0.130 mag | 22.7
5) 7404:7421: -0.132 mag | 22.5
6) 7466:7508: -0.129 mag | 22.9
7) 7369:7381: -0.136 mag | 22.3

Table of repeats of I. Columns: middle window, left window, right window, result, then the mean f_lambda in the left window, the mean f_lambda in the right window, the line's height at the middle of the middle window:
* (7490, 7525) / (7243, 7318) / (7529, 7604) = -0.006 mag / 21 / 23.3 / 22.8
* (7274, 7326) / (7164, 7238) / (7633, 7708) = -0.107 mag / 18.8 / 21.5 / 19.4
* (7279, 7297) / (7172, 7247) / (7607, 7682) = -0.094 mag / 19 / 22.2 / 19.6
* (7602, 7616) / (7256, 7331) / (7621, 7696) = -0.040 mag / 21.2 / 21.9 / 21.8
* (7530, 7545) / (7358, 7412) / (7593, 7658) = -0.063 mag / 22.3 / 22.6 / 22.5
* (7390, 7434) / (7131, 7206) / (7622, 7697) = -0.132 mag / 18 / 21.9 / 19.9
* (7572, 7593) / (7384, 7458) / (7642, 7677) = -0.064 mag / 22.5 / 21.5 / 21.8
